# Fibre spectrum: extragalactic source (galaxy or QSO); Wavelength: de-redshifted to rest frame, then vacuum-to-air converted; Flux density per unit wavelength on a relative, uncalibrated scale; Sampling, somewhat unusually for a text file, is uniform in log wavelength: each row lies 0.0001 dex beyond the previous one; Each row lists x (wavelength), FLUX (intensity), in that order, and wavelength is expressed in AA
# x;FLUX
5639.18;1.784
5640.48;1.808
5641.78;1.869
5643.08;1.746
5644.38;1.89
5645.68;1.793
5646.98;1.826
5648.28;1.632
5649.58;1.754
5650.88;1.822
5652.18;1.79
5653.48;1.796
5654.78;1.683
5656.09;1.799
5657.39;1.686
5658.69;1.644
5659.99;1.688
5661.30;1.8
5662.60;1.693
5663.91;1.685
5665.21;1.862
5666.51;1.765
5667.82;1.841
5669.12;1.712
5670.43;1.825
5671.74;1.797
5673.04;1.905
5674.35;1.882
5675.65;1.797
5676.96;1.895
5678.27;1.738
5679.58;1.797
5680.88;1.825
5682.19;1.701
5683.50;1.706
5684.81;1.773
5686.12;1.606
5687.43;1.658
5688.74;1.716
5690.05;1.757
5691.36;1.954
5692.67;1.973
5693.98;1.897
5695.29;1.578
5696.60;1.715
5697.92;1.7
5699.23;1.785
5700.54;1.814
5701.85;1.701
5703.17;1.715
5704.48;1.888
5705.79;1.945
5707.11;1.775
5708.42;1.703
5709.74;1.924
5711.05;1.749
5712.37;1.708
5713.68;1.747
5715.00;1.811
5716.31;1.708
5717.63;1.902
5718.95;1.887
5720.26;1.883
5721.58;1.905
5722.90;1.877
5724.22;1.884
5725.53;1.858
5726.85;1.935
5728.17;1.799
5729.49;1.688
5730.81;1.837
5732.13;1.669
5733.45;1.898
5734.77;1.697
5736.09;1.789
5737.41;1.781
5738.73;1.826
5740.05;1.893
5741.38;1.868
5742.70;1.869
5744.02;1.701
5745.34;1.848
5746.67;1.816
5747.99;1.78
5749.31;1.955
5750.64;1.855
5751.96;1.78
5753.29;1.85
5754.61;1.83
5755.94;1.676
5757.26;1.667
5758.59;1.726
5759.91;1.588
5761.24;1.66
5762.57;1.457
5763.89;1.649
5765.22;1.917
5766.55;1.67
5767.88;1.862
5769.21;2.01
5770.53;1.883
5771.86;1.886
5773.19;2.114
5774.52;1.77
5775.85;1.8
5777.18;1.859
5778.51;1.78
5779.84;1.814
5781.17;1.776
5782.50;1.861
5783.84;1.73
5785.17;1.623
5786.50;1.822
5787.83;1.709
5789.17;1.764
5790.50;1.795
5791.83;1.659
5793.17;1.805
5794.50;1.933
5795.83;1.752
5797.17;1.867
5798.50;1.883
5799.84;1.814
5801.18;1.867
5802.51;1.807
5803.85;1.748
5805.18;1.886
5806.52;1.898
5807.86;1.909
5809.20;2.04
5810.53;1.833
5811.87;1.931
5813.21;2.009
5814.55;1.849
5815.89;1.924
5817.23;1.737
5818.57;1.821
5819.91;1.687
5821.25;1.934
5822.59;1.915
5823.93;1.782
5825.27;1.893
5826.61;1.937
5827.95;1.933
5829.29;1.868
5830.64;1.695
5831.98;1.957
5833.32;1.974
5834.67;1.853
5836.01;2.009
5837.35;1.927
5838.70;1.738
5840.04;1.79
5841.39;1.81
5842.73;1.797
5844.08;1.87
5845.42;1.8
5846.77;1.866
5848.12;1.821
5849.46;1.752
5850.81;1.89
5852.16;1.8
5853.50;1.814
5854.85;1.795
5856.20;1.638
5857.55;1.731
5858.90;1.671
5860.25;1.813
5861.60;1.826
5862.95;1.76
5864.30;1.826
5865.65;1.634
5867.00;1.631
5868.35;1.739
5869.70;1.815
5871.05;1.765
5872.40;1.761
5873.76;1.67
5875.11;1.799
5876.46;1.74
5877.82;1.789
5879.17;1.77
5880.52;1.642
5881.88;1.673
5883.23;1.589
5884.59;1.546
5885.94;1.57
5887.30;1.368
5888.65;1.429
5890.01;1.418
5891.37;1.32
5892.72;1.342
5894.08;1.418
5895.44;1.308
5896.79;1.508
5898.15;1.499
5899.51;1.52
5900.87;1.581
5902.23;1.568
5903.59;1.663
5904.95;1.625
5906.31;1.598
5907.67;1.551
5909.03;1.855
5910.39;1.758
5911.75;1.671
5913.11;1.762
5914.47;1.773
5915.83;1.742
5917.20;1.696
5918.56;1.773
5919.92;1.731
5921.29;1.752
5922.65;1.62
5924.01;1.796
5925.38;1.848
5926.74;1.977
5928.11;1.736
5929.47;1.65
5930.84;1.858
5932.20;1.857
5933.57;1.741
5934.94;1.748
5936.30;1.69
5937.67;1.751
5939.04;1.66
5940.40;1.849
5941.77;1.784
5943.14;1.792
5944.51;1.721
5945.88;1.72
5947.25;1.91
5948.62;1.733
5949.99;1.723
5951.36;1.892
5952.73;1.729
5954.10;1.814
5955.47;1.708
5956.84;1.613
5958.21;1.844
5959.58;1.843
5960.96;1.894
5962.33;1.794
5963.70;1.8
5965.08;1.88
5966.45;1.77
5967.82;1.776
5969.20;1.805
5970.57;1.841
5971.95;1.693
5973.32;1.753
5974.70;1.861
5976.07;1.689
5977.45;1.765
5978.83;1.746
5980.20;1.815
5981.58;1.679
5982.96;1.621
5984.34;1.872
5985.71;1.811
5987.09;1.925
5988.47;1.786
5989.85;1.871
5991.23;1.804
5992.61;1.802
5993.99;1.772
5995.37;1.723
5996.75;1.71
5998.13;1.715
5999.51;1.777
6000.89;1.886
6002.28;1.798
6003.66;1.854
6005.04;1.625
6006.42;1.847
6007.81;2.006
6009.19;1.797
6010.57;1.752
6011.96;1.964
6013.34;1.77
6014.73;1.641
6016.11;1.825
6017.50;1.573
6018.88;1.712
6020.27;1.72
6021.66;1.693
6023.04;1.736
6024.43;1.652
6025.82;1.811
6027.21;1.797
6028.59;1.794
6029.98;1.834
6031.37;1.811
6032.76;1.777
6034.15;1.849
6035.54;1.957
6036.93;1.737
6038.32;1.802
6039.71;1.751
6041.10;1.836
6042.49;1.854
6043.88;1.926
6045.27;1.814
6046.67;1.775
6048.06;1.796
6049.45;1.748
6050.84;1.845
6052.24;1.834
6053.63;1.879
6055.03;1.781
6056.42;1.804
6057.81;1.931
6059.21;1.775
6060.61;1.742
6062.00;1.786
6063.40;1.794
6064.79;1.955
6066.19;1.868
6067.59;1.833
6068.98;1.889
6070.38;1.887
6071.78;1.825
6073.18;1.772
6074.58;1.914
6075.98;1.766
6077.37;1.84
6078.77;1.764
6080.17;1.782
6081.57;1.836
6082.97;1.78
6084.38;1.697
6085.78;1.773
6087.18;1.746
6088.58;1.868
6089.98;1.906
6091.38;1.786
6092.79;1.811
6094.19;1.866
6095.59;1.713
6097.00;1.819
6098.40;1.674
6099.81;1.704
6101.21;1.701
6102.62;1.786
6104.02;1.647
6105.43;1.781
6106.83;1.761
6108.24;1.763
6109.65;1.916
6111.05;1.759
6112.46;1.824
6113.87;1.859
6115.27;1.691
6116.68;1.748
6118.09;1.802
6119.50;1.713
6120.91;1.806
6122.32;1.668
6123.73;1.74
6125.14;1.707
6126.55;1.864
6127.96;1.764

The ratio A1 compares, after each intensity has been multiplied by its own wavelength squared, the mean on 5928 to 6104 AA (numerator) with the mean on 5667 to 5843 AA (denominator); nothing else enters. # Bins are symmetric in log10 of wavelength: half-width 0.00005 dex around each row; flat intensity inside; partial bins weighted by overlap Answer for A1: 1.1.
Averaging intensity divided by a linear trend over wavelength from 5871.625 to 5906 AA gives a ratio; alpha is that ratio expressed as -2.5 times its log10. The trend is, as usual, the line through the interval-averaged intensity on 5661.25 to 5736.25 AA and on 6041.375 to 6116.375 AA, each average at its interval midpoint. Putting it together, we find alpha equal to 0.15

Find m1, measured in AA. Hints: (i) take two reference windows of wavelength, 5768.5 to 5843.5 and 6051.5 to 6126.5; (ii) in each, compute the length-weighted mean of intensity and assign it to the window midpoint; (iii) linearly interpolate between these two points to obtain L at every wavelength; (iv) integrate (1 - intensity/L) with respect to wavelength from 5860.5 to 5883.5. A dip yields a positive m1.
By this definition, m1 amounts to 1.3 AA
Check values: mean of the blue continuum 1.85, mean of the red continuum 1.79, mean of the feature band 1.74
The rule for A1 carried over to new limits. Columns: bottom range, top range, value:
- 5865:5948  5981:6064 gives 1.11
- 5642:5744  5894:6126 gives 1.10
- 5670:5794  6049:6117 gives 1.13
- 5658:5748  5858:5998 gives 1.03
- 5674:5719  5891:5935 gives 1.01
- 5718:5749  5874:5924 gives 0.93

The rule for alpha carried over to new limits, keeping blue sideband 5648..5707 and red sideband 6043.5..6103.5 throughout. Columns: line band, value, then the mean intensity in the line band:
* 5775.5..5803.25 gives -0.01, 1.8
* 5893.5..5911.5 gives 0.14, 1.58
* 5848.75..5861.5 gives 0.01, 1.77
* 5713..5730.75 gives -0.04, 1.84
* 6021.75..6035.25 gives 0.01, 1.79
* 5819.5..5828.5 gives -0.05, 1.87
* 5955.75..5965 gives 0.00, 1.8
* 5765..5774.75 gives -0.07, 1.89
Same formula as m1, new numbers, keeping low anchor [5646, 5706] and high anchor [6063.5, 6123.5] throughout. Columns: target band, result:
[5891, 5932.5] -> 2.92 AA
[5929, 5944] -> 0.18 AA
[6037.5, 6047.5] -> -0.17 AA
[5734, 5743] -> -0.21 AA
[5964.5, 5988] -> 0.06 AA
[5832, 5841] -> -0.53 AA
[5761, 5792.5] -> -0.21 AA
